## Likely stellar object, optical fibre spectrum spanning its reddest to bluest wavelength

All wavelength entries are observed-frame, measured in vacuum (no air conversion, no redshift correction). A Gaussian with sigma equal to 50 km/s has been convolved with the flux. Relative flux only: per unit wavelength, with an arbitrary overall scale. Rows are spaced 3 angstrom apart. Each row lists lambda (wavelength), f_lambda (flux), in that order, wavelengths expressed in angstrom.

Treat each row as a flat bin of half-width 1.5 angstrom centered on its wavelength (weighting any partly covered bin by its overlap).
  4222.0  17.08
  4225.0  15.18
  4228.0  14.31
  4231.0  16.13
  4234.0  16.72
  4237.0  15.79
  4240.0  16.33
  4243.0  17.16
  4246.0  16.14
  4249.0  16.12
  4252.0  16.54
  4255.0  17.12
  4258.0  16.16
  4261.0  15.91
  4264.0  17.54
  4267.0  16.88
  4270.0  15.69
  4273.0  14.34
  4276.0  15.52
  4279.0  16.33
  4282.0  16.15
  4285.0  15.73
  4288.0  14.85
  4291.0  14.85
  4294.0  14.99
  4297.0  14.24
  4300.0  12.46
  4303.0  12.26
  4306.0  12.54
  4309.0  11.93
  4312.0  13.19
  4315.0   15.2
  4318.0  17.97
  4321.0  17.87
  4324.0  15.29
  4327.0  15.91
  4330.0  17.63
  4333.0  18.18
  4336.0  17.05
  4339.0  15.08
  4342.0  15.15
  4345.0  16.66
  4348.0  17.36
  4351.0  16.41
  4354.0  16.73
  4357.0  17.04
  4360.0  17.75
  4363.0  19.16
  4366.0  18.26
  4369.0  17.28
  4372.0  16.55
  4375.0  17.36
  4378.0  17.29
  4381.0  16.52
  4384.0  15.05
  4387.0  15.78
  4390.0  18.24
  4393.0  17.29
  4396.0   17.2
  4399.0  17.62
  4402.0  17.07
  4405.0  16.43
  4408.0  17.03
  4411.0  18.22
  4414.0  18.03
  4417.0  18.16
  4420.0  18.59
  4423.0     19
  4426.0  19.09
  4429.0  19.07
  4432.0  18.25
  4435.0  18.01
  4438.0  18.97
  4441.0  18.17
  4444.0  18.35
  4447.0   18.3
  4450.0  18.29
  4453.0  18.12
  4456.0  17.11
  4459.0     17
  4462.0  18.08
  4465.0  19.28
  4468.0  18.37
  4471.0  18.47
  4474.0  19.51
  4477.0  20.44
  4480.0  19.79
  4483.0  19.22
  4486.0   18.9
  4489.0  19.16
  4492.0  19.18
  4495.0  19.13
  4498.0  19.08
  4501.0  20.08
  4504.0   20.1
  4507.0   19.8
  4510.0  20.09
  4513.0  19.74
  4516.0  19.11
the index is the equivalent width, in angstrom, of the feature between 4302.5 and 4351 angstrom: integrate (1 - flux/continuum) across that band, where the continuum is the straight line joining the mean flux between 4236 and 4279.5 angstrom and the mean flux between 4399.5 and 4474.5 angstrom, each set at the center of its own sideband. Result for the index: 3.8 angstrom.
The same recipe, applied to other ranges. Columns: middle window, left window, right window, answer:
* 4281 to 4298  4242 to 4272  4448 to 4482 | 1.7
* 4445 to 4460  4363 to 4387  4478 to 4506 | 0.6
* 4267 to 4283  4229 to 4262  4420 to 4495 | 0.9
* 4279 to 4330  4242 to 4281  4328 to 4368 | 5.6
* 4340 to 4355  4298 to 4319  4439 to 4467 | -1.6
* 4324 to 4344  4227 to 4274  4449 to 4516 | 1.0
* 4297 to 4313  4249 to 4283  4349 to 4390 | 3.8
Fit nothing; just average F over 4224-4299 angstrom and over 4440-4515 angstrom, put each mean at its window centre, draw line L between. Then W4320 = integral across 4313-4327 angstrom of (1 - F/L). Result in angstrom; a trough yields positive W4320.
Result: 0.3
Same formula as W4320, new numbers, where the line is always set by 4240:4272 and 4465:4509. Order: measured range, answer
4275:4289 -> 0.9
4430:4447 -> 0.4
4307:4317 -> 2.1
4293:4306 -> 2.8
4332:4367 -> 1.2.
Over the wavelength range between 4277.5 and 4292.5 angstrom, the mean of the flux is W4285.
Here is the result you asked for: 15.6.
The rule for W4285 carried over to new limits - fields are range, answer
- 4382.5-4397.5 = 16.7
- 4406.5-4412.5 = 17.6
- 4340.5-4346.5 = 15.9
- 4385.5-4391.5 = 17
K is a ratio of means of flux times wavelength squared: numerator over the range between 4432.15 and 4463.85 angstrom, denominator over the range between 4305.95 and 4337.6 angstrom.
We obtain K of 1.21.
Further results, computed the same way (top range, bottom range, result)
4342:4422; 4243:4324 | 1.18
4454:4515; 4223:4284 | 1.32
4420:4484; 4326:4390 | 1.15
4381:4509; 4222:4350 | 1.26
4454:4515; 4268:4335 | 1.37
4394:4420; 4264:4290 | 1.18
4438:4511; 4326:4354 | 1.21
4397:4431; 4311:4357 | 1.14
